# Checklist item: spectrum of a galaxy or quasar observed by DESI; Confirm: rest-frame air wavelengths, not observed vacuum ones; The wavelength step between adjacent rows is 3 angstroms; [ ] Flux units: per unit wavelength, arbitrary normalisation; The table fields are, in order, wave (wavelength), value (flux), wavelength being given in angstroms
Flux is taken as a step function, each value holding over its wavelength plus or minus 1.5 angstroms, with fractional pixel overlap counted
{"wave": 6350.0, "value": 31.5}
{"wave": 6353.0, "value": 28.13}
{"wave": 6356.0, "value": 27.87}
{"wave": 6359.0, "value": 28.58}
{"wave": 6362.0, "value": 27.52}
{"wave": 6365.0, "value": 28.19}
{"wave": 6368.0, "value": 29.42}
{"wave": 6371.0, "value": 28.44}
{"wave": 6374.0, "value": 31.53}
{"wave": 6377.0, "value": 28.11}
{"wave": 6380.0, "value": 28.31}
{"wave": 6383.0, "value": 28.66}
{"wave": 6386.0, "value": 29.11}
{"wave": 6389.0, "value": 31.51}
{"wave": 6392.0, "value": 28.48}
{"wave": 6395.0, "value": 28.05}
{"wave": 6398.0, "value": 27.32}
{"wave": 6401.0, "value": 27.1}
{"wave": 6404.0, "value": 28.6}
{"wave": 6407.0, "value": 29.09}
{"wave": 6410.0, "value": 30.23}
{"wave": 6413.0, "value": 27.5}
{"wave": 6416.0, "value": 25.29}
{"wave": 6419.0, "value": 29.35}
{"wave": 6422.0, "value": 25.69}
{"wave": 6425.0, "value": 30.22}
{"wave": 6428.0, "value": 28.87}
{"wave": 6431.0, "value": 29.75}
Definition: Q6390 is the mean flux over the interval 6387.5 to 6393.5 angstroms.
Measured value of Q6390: 30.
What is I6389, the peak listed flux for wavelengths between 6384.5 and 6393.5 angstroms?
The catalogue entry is 31.51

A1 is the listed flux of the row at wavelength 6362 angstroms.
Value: 27.52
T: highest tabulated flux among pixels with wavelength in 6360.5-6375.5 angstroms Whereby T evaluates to 31.53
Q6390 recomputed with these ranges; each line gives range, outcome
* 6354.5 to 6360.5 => 28.2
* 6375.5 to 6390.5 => 29.1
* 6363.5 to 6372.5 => 28.7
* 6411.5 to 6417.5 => 26.4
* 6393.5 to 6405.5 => 27.8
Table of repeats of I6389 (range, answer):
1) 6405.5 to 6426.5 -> 30.23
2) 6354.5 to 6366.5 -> 28.58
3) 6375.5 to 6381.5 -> 28.31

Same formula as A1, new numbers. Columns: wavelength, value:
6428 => 28.87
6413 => 27.5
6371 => 28.44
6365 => 28.19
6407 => 29.09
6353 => 28.13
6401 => 27.1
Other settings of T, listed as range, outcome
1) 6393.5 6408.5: 29.09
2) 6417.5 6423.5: 29.35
